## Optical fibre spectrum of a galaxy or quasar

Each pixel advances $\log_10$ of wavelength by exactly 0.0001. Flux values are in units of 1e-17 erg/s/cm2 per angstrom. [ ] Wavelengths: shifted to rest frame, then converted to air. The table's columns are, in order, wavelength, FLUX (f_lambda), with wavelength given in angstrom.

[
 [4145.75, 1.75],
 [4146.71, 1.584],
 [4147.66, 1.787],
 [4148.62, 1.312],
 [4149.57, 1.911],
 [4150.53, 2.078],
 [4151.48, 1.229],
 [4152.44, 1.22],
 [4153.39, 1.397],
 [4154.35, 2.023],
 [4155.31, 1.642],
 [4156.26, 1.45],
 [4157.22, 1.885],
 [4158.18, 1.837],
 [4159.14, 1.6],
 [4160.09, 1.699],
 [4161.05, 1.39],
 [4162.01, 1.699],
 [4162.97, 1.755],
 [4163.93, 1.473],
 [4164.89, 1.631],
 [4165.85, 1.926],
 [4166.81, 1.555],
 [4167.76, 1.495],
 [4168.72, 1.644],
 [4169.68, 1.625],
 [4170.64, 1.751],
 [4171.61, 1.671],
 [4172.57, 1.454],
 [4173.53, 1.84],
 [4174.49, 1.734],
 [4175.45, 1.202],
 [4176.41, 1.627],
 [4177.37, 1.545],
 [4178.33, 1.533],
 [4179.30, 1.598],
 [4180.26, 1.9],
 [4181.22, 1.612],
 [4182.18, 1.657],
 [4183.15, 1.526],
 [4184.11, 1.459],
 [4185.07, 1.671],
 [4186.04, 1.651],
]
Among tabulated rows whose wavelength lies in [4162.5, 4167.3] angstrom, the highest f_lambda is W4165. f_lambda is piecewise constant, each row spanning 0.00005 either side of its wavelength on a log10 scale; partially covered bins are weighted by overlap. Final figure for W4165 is 1.926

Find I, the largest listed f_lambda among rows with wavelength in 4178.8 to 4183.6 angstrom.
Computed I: 1.9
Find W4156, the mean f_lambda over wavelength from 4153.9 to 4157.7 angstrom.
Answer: 1.75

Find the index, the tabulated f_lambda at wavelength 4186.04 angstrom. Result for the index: 1.651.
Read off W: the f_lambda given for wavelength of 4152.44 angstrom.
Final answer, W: 1.22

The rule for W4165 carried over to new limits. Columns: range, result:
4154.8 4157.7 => 1.885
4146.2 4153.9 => 2.078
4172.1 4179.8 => 1.84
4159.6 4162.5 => 1.699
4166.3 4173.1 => 1.751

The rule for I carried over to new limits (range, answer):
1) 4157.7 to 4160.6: 1.837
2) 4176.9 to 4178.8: 1.545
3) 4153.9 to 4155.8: 2.023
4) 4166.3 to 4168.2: 1.555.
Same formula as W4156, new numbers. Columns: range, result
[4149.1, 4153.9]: 1.57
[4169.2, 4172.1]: 1.68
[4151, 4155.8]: 1.51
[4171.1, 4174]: 1.65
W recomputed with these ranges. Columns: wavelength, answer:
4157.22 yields 1.885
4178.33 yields 1.533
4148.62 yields 1.312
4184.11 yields 1.459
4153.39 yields 1.397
